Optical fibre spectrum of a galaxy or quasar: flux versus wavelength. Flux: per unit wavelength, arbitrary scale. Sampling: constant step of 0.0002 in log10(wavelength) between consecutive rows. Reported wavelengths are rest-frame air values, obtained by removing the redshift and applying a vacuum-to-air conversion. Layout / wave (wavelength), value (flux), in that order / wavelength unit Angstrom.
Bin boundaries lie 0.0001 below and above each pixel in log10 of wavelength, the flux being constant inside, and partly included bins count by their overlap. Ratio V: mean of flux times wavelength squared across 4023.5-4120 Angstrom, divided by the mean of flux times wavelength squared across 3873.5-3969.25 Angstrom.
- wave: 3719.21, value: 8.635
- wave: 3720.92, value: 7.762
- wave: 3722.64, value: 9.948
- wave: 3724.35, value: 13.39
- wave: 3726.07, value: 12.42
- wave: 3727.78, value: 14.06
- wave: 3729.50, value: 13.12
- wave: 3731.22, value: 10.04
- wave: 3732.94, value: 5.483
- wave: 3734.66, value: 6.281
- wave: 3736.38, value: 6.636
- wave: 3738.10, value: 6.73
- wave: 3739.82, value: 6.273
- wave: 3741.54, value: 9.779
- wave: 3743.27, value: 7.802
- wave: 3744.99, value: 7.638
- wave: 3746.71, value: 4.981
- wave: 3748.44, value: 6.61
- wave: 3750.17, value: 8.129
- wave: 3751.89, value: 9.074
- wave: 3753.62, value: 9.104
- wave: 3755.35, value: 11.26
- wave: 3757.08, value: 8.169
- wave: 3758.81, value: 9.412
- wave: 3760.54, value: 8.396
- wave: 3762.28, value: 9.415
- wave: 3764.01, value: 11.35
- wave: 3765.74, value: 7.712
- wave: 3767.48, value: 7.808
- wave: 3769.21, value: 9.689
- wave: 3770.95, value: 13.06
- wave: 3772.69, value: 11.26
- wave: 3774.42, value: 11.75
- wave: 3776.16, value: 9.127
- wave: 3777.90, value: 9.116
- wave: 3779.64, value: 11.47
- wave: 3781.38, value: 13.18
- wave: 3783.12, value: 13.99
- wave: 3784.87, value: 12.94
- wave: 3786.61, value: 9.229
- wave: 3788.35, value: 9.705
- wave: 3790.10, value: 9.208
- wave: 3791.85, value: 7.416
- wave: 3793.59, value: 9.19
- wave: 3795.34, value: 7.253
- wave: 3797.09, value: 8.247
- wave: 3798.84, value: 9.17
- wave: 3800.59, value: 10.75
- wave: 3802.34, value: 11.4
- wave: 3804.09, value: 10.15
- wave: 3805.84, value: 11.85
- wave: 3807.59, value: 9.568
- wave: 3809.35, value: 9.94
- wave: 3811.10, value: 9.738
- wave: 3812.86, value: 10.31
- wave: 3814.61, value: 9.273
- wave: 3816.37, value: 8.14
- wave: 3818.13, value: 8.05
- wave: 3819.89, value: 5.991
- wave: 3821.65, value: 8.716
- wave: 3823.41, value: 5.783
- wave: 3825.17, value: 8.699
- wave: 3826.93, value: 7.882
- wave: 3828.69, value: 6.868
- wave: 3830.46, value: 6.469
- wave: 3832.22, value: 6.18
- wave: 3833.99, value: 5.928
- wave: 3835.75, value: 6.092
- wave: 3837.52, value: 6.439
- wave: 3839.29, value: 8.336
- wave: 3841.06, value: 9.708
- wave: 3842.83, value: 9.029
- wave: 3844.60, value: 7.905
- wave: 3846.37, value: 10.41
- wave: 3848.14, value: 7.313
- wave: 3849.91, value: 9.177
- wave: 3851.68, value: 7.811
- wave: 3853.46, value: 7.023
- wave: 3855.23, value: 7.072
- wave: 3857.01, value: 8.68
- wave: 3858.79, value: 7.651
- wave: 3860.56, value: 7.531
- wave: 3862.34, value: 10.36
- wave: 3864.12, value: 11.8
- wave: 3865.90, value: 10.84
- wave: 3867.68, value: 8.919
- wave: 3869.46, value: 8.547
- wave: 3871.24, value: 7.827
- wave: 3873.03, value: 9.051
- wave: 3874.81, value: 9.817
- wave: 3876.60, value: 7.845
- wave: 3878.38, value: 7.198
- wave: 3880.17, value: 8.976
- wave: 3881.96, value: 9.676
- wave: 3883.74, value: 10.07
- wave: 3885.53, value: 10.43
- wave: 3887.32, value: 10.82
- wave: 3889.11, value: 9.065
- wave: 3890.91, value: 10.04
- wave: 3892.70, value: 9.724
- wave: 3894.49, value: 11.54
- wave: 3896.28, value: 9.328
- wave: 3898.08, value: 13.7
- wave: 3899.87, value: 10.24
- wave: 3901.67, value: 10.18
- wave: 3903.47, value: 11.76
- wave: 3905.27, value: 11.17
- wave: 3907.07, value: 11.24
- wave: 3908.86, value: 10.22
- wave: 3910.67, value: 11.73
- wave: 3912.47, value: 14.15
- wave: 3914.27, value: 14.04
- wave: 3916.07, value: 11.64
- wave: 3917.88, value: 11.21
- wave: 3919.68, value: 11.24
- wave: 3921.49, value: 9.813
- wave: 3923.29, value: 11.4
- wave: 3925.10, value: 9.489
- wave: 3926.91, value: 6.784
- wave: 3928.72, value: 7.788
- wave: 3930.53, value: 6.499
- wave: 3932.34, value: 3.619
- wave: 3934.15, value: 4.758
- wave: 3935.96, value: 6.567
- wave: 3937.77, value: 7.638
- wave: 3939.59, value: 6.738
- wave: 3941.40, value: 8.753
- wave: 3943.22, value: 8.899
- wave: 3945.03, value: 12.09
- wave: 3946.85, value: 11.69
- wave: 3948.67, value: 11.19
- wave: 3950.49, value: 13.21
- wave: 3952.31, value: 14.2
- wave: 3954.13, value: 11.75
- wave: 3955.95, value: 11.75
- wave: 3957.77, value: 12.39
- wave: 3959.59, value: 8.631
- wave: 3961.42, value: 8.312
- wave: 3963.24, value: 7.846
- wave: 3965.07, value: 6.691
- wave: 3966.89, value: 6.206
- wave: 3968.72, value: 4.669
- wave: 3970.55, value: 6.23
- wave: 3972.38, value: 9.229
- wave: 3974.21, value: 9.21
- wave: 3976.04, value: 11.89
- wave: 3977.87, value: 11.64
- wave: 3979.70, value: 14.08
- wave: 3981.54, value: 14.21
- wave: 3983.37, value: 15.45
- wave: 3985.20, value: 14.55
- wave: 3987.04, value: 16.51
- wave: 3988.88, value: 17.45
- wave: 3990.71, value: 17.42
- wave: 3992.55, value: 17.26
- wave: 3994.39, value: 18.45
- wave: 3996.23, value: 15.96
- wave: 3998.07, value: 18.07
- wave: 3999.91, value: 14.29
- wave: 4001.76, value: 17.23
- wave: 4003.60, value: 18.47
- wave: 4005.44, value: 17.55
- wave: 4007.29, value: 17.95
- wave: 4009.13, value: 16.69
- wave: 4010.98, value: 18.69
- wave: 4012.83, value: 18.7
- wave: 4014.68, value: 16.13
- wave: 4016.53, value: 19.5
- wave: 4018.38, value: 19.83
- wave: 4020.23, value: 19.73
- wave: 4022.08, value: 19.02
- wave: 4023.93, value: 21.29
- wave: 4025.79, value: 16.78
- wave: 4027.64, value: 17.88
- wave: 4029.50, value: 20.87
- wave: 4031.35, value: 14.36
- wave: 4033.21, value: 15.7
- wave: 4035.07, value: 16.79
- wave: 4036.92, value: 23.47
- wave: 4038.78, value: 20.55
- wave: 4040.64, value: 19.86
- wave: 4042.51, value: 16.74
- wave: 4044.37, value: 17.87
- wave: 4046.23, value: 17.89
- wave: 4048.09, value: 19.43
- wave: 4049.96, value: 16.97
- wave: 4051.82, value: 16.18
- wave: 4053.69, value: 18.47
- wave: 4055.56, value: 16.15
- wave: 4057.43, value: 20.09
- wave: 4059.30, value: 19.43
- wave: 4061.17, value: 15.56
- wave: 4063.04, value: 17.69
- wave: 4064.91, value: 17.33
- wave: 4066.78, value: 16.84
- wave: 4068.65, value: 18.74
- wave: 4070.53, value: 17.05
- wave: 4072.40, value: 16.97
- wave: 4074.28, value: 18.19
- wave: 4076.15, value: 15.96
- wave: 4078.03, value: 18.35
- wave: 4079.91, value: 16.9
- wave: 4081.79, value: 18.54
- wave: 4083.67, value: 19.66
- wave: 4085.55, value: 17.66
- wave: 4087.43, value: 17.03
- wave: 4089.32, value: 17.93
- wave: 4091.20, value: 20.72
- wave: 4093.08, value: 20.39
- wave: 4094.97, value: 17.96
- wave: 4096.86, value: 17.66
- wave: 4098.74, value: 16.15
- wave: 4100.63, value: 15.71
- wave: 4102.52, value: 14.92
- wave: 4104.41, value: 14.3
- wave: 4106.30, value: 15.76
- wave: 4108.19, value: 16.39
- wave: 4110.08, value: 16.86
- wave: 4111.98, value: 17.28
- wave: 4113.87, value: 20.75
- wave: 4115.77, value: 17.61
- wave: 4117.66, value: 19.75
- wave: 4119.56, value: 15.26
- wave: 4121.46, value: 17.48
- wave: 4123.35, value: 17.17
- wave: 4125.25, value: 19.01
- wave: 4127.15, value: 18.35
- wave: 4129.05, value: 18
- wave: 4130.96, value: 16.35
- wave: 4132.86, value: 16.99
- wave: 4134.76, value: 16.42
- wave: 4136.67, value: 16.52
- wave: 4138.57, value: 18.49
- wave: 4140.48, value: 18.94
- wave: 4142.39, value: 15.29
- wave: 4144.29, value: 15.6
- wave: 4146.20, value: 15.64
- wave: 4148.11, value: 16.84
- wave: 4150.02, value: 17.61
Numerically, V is 2.0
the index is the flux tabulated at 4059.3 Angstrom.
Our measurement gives 19.43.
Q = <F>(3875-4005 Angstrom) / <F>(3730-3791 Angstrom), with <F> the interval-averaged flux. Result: 1.2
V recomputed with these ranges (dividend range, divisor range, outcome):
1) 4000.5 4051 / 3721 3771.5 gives 2.34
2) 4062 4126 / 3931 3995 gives 1.72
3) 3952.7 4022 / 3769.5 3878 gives 1.71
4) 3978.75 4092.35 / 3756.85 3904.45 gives 2.13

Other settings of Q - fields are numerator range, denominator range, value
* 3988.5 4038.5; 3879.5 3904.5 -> 1.73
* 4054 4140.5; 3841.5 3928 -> 1.79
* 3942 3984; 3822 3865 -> 1.32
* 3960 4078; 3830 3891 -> 1.88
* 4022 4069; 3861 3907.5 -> 1.82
